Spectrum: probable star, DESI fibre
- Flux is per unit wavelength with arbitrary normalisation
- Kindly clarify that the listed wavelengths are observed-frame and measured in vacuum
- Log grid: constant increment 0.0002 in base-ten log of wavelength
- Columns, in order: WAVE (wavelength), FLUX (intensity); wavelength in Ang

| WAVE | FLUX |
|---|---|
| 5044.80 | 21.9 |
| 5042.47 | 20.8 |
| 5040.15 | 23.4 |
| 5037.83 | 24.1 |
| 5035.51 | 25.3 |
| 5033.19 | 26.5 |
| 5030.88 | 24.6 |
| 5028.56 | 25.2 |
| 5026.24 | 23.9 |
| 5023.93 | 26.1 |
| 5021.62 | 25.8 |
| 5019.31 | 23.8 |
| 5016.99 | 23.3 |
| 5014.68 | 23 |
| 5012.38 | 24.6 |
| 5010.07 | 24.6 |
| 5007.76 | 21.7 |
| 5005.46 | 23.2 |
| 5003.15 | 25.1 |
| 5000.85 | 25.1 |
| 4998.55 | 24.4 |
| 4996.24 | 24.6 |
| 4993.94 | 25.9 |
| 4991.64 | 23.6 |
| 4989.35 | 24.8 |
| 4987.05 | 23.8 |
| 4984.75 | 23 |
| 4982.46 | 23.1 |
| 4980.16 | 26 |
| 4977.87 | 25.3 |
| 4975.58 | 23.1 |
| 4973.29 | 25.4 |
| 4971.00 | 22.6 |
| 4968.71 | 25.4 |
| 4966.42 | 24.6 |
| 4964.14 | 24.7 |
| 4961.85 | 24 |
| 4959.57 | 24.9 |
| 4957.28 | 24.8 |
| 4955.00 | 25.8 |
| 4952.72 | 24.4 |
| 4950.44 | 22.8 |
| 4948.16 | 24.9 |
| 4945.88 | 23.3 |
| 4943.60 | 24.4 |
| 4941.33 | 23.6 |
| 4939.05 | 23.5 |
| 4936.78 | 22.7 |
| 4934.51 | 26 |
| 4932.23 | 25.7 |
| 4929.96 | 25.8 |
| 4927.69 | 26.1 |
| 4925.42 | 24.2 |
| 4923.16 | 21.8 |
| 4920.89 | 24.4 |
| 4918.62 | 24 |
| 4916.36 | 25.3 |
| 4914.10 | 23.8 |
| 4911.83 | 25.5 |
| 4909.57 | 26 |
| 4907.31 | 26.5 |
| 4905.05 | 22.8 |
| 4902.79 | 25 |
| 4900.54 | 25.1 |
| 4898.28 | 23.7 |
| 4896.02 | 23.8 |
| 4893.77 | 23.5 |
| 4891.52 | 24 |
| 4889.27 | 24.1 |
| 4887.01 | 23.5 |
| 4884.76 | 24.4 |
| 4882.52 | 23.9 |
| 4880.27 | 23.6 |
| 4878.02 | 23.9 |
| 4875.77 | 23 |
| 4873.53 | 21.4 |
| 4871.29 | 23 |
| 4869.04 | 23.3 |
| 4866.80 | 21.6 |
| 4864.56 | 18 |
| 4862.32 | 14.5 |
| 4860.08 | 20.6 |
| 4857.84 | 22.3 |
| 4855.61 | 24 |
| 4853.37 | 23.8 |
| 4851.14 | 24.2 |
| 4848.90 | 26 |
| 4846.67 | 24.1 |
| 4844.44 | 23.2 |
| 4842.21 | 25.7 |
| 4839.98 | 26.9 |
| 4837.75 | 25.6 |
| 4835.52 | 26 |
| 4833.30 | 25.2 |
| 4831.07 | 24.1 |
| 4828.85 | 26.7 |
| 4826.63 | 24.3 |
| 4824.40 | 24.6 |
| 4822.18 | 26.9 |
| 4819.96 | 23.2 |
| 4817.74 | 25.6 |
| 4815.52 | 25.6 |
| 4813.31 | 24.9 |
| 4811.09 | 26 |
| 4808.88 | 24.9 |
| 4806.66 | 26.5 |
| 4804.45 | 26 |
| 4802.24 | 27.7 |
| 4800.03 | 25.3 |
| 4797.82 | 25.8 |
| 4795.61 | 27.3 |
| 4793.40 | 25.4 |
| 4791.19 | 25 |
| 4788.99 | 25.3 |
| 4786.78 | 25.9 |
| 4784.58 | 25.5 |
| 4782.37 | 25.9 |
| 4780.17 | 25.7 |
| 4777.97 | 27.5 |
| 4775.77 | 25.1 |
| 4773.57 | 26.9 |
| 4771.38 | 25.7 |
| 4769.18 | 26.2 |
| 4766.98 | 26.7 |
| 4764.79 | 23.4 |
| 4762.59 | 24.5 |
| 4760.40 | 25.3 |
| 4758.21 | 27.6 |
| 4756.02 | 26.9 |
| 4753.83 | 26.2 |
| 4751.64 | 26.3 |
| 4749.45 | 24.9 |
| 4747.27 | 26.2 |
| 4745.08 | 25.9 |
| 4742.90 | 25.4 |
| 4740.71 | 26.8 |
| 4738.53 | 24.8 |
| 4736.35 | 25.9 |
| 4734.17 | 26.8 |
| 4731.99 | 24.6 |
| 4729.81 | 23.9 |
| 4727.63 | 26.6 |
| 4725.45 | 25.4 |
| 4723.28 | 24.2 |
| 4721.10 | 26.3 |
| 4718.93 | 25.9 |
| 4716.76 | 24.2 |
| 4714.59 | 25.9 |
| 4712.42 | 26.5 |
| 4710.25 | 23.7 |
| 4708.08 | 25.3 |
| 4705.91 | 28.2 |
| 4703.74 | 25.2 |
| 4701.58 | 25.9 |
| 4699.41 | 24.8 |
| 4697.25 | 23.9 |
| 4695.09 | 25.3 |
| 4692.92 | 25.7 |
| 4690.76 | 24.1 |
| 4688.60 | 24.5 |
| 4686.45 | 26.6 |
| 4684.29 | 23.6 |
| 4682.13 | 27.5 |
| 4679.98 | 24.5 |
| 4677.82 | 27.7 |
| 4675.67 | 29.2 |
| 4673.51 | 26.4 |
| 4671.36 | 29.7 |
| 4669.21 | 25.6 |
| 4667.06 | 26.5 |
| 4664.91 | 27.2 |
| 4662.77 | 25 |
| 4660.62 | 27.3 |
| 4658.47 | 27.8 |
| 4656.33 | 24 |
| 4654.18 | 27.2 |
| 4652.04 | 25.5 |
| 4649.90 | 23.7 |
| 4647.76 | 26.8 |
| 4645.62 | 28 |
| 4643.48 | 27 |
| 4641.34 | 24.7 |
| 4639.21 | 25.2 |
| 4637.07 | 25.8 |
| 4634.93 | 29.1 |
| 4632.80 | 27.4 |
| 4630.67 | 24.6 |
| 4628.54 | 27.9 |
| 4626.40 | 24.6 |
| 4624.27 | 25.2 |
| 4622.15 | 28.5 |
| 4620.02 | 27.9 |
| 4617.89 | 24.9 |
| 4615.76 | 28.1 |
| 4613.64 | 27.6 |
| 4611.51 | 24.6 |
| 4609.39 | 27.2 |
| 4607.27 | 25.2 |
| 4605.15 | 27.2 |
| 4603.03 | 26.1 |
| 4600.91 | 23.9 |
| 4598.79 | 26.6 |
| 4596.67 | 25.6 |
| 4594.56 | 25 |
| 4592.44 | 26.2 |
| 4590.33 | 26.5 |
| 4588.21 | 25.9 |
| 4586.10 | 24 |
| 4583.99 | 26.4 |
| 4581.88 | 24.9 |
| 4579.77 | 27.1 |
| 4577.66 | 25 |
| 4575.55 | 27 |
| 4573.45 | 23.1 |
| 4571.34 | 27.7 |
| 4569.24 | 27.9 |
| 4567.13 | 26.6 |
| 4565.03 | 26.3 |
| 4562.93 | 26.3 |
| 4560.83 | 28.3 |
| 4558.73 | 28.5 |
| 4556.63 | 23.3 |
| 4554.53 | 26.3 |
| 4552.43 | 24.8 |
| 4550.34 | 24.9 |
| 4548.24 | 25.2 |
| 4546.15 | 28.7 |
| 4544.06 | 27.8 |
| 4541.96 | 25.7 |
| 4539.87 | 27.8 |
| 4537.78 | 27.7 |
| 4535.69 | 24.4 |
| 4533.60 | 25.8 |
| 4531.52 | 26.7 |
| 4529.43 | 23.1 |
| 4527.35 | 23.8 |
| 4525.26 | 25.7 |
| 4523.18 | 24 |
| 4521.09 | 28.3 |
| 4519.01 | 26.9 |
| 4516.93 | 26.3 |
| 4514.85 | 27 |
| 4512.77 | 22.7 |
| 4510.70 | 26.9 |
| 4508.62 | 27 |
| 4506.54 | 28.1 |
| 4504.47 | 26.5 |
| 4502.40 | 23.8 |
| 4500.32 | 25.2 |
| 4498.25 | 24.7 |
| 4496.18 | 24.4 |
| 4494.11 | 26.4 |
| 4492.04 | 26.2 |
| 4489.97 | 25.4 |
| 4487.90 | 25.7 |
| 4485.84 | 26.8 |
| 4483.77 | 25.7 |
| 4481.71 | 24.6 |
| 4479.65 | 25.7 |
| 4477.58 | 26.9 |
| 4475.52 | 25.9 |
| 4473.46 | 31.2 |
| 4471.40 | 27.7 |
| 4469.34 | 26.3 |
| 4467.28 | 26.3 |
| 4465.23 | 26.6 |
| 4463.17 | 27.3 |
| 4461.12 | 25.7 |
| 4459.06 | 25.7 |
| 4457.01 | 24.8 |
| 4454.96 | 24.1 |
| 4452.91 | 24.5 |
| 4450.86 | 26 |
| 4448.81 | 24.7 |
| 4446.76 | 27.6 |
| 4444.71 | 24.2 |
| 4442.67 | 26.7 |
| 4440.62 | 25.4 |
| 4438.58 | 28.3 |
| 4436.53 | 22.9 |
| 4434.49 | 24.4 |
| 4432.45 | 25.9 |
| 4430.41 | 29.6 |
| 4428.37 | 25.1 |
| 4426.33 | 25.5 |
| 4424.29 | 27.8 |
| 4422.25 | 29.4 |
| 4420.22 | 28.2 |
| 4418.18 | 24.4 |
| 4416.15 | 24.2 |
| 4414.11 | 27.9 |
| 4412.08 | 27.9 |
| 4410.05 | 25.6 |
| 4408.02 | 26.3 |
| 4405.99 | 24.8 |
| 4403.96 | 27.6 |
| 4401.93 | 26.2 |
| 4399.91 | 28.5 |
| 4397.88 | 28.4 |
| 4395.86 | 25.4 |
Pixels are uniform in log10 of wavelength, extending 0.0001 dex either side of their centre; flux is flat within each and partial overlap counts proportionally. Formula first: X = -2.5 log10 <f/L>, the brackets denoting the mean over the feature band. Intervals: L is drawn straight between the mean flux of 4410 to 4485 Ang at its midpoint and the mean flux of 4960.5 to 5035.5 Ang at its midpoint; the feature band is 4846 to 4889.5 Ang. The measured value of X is 0.10 mag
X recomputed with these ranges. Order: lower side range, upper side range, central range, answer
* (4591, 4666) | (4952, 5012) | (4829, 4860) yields 0.02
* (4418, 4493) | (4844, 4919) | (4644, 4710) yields -0.06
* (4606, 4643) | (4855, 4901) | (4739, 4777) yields -0.06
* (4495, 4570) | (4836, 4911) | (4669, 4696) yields -0.05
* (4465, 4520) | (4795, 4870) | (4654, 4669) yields -0.04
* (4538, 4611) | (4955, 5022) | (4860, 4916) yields 0.07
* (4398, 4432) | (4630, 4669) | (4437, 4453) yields 0.04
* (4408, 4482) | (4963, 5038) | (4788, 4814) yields -0.03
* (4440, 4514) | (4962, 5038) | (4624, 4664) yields -0.03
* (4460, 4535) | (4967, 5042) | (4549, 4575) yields -0.02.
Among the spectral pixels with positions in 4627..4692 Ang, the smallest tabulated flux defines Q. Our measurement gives 23.6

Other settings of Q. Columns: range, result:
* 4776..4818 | 24.9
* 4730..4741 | 24.6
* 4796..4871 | 14.5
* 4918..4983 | 21.8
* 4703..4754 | 23.7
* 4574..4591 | 24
